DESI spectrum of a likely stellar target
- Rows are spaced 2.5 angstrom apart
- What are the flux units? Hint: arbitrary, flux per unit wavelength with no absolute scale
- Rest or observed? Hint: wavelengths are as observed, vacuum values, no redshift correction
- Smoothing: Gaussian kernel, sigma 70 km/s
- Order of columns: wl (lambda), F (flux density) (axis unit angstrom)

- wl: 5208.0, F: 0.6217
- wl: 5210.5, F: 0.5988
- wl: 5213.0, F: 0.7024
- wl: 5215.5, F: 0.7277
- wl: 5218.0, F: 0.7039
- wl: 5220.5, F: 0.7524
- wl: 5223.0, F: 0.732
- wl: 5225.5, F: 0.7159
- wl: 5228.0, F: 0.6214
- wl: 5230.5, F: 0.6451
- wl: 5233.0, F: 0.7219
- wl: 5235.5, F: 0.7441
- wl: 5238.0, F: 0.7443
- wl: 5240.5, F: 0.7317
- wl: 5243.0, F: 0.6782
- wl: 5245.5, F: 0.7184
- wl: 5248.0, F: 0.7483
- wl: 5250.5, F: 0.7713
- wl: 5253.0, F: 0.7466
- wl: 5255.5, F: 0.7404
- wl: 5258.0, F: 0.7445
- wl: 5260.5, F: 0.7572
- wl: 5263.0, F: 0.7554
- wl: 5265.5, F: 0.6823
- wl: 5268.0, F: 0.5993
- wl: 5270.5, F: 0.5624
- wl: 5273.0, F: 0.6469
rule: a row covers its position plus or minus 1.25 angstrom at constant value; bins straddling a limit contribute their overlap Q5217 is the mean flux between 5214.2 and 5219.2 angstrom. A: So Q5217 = 0.716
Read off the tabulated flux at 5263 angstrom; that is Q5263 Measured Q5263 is 0.7554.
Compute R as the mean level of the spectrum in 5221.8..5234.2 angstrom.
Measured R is 0.687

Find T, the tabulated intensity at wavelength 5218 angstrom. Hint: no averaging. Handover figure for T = 0.7039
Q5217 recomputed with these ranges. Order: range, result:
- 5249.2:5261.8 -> 0.752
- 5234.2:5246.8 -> 0.723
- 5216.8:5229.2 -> 0.705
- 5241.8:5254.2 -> 0.733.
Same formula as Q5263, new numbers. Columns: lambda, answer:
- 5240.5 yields 0.7317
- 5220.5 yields 0.7524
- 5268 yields 0.5993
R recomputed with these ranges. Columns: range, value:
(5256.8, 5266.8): 0.734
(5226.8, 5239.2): 0.695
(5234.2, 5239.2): 0.744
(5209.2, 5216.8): 0.676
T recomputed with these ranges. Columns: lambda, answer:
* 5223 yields 0.732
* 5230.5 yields 0.6451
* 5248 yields 0.7483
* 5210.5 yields 0.5988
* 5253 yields 0.7466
